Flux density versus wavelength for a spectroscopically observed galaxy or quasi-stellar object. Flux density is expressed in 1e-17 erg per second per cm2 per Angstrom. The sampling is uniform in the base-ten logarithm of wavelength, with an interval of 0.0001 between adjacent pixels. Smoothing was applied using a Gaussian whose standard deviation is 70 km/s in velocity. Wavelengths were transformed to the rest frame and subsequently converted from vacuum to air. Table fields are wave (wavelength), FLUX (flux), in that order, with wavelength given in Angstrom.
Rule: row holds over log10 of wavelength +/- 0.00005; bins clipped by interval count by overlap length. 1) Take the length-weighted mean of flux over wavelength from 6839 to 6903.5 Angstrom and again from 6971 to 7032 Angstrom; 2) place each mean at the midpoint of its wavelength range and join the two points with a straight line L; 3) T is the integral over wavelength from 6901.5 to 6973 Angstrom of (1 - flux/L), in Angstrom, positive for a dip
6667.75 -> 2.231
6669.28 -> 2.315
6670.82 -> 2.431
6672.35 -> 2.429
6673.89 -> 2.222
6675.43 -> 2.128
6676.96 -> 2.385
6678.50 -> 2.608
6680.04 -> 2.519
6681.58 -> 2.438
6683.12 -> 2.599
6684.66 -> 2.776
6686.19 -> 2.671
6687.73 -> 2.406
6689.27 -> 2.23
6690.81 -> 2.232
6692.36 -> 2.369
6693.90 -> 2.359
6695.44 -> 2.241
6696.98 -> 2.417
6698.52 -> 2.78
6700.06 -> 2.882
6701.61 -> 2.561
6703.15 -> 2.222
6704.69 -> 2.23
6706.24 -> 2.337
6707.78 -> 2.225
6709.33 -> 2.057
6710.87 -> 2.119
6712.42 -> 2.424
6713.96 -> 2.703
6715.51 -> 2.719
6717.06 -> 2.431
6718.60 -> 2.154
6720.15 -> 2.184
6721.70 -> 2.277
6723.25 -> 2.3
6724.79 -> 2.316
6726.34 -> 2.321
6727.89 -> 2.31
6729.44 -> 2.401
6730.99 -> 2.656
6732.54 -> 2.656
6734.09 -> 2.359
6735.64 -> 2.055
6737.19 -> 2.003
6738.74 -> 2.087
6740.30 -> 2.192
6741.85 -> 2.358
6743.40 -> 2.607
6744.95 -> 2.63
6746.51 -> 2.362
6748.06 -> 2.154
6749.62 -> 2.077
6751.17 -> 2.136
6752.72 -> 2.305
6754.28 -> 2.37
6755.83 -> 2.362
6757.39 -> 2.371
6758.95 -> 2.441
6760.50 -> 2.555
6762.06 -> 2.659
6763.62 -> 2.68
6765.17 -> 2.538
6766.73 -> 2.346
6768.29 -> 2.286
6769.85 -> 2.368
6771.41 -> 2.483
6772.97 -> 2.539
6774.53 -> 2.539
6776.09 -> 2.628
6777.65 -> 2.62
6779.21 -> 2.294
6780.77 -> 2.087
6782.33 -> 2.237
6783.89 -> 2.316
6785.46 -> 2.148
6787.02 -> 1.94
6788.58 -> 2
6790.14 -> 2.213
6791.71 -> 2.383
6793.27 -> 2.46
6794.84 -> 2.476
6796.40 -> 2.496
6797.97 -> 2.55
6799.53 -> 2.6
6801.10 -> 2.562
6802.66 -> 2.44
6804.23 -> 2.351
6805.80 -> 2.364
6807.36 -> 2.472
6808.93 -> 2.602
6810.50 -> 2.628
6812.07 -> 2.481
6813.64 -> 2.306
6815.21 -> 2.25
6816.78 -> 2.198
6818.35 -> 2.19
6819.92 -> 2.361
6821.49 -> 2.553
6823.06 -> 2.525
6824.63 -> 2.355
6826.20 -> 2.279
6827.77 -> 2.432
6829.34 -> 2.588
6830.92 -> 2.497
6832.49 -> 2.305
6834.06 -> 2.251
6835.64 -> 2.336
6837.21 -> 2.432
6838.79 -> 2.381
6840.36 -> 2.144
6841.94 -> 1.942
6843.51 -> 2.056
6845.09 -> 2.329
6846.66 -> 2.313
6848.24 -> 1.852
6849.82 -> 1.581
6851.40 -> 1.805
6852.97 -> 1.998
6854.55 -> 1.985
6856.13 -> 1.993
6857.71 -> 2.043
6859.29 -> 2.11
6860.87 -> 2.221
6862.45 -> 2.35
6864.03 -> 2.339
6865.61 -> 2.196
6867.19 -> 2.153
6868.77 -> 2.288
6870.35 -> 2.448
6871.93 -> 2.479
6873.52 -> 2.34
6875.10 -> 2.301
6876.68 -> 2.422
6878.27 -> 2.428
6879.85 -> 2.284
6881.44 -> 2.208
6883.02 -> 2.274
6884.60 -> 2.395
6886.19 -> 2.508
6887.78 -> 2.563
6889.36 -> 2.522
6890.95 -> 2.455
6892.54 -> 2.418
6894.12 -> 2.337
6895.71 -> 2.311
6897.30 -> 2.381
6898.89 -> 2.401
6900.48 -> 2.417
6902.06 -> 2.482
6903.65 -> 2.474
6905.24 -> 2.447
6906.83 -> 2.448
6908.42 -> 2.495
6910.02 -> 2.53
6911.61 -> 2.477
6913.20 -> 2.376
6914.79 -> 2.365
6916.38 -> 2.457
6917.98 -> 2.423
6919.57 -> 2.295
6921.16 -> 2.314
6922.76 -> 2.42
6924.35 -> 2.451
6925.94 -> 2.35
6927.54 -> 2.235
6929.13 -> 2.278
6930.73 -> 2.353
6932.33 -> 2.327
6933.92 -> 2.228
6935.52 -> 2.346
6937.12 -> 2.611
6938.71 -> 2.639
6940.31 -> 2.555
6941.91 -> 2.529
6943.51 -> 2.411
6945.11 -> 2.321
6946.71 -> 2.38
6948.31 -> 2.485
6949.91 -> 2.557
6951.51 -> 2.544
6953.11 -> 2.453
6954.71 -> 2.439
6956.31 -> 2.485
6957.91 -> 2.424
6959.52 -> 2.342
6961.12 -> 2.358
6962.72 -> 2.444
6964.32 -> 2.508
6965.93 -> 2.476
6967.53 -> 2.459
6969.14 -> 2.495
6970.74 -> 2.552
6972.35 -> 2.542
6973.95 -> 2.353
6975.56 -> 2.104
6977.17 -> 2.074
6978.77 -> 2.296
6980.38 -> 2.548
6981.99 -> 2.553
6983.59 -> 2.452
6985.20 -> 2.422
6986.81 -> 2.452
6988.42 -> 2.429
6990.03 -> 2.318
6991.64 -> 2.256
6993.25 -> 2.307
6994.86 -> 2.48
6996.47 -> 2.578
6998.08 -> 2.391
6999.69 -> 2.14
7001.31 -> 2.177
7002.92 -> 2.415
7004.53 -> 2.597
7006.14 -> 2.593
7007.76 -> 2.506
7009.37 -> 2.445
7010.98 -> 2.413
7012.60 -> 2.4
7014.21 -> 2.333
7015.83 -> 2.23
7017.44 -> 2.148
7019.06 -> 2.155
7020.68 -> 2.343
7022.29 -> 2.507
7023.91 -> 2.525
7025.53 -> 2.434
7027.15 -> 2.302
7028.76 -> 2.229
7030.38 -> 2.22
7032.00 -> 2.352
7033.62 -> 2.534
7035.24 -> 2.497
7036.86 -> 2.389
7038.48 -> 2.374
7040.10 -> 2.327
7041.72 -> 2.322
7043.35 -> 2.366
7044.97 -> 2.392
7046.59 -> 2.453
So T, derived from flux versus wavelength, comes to -3.7 Angstrom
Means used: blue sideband 2.26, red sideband 2.37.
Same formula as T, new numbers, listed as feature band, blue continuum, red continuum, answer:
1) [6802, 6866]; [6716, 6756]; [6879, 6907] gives 2.9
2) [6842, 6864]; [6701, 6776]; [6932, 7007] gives 3.1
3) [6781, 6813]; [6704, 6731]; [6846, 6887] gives -1.6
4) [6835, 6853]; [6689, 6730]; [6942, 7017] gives 2.2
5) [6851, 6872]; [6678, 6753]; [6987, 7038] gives 1.8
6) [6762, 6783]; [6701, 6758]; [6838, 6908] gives -1.2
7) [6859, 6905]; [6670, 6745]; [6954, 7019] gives 0.5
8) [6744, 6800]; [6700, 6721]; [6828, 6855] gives -2.7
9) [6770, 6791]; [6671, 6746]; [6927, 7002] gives 0.7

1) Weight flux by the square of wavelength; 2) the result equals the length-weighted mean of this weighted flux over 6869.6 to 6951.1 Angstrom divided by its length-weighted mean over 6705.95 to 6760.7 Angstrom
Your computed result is 1.09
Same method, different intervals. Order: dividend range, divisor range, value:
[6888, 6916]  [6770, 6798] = 1.07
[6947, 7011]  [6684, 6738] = 1.10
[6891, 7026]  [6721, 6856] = 1.09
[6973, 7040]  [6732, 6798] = 1.08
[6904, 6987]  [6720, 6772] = 1.09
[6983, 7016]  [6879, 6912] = 1.02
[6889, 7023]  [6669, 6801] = 1.08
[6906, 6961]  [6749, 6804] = 1.06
